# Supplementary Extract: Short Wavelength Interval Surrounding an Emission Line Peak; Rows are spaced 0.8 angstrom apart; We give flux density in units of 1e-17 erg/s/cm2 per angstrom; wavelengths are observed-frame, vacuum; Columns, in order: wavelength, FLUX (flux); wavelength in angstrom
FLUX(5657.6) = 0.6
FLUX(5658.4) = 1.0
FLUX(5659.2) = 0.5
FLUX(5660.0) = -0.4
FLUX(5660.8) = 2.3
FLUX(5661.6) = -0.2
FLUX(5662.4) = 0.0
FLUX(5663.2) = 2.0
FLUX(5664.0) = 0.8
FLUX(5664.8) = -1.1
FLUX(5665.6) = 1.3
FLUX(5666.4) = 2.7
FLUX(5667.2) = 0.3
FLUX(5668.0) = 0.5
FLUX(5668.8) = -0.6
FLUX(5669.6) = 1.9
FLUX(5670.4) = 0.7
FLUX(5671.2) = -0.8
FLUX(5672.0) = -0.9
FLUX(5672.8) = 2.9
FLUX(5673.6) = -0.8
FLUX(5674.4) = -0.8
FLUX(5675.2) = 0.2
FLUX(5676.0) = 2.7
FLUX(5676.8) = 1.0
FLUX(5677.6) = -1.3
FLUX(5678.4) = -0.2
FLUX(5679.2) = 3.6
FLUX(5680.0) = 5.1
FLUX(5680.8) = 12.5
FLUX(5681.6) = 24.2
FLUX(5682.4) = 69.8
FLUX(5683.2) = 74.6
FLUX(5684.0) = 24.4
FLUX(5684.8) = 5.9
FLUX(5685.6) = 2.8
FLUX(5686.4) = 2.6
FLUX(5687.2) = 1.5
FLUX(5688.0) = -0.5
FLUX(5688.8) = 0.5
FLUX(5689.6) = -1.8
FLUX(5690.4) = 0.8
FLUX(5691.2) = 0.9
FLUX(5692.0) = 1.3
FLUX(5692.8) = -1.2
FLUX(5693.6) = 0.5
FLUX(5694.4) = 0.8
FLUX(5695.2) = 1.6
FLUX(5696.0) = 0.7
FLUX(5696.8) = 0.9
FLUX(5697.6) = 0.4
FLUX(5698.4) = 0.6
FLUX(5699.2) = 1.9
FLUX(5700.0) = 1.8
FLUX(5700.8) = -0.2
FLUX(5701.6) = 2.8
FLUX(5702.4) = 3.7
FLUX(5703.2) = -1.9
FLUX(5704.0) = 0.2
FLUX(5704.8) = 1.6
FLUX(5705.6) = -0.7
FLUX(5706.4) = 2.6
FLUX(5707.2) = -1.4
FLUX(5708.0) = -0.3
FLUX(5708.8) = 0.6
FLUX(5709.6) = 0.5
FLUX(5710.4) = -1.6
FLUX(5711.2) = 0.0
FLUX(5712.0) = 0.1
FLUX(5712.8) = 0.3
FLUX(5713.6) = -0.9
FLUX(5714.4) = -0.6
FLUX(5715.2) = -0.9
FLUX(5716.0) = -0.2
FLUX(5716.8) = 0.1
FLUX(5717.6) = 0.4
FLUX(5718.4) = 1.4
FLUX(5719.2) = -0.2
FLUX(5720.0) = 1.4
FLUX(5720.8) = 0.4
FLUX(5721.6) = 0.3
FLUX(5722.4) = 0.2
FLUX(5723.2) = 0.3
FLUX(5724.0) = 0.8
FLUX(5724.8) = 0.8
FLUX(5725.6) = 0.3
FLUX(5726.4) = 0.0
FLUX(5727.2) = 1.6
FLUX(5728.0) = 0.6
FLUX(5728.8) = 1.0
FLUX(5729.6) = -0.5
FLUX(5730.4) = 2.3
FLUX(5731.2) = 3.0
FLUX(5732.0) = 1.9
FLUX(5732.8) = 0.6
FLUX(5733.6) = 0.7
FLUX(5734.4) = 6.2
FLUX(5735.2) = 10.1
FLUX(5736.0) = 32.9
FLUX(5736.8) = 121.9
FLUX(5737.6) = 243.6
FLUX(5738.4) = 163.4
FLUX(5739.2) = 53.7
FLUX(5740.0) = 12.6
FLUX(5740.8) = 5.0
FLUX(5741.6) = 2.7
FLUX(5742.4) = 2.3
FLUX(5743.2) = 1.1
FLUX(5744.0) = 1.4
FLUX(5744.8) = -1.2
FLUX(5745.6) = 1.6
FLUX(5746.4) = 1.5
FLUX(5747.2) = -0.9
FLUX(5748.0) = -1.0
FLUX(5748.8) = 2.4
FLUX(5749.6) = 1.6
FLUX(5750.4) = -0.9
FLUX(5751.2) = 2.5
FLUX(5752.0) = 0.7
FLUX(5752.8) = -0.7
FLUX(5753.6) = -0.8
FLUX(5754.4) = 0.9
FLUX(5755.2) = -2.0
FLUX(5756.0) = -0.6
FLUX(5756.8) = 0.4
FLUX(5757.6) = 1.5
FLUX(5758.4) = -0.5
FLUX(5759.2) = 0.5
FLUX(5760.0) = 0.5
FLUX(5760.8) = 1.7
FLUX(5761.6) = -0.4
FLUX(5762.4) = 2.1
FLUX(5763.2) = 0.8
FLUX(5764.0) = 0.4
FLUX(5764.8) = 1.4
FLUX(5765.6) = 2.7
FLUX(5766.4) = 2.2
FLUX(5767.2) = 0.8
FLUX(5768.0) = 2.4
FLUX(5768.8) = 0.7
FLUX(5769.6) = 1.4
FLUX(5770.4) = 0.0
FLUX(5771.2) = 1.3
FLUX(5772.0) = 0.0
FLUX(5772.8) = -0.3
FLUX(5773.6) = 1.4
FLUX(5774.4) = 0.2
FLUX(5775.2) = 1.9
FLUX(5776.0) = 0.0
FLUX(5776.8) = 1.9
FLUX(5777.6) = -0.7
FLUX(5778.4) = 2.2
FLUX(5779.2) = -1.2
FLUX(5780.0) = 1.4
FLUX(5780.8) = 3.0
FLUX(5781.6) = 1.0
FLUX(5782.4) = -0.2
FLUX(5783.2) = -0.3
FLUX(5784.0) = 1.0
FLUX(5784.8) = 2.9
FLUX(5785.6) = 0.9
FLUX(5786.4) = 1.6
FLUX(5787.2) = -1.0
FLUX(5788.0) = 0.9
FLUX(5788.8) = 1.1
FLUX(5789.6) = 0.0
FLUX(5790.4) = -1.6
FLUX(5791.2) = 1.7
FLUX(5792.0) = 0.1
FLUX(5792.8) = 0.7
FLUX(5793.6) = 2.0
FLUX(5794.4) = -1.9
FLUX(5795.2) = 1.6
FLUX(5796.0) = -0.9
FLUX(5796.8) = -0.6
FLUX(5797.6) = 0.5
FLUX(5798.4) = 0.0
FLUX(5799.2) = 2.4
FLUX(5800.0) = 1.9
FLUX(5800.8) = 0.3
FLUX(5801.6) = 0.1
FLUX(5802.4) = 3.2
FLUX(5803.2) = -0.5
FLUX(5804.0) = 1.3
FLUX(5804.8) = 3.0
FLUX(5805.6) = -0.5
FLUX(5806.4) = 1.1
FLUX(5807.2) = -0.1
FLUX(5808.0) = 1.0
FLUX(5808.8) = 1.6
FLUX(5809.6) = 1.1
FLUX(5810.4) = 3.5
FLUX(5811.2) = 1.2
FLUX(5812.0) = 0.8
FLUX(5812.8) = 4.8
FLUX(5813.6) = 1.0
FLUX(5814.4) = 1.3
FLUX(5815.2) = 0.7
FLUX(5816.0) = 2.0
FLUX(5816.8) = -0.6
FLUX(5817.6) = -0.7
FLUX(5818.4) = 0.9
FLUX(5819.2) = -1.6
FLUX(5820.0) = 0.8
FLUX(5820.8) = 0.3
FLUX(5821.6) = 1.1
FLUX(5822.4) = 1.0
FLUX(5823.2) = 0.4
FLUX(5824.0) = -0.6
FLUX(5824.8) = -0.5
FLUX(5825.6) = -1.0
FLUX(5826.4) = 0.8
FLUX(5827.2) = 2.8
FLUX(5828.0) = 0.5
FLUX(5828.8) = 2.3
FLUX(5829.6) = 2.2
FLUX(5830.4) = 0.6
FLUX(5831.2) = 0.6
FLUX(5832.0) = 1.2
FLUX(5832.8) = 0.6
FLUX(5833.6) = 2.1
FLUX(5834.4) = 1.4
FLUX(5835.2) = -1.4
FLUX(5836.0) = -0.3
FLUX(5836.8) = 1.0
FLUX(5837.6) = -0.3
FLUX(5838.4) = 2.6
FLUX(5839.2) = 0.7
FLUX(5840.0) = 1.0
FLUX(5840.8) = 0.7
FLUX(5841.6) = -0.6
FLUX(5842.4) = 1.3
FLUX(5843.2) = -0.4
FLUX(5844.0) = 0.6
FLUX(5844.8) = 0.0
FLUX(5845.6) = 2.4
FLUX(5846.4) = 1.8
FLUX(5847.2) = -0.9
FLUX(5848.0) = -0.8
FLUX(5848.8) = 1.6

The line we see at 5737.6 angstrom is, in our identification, [O III]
